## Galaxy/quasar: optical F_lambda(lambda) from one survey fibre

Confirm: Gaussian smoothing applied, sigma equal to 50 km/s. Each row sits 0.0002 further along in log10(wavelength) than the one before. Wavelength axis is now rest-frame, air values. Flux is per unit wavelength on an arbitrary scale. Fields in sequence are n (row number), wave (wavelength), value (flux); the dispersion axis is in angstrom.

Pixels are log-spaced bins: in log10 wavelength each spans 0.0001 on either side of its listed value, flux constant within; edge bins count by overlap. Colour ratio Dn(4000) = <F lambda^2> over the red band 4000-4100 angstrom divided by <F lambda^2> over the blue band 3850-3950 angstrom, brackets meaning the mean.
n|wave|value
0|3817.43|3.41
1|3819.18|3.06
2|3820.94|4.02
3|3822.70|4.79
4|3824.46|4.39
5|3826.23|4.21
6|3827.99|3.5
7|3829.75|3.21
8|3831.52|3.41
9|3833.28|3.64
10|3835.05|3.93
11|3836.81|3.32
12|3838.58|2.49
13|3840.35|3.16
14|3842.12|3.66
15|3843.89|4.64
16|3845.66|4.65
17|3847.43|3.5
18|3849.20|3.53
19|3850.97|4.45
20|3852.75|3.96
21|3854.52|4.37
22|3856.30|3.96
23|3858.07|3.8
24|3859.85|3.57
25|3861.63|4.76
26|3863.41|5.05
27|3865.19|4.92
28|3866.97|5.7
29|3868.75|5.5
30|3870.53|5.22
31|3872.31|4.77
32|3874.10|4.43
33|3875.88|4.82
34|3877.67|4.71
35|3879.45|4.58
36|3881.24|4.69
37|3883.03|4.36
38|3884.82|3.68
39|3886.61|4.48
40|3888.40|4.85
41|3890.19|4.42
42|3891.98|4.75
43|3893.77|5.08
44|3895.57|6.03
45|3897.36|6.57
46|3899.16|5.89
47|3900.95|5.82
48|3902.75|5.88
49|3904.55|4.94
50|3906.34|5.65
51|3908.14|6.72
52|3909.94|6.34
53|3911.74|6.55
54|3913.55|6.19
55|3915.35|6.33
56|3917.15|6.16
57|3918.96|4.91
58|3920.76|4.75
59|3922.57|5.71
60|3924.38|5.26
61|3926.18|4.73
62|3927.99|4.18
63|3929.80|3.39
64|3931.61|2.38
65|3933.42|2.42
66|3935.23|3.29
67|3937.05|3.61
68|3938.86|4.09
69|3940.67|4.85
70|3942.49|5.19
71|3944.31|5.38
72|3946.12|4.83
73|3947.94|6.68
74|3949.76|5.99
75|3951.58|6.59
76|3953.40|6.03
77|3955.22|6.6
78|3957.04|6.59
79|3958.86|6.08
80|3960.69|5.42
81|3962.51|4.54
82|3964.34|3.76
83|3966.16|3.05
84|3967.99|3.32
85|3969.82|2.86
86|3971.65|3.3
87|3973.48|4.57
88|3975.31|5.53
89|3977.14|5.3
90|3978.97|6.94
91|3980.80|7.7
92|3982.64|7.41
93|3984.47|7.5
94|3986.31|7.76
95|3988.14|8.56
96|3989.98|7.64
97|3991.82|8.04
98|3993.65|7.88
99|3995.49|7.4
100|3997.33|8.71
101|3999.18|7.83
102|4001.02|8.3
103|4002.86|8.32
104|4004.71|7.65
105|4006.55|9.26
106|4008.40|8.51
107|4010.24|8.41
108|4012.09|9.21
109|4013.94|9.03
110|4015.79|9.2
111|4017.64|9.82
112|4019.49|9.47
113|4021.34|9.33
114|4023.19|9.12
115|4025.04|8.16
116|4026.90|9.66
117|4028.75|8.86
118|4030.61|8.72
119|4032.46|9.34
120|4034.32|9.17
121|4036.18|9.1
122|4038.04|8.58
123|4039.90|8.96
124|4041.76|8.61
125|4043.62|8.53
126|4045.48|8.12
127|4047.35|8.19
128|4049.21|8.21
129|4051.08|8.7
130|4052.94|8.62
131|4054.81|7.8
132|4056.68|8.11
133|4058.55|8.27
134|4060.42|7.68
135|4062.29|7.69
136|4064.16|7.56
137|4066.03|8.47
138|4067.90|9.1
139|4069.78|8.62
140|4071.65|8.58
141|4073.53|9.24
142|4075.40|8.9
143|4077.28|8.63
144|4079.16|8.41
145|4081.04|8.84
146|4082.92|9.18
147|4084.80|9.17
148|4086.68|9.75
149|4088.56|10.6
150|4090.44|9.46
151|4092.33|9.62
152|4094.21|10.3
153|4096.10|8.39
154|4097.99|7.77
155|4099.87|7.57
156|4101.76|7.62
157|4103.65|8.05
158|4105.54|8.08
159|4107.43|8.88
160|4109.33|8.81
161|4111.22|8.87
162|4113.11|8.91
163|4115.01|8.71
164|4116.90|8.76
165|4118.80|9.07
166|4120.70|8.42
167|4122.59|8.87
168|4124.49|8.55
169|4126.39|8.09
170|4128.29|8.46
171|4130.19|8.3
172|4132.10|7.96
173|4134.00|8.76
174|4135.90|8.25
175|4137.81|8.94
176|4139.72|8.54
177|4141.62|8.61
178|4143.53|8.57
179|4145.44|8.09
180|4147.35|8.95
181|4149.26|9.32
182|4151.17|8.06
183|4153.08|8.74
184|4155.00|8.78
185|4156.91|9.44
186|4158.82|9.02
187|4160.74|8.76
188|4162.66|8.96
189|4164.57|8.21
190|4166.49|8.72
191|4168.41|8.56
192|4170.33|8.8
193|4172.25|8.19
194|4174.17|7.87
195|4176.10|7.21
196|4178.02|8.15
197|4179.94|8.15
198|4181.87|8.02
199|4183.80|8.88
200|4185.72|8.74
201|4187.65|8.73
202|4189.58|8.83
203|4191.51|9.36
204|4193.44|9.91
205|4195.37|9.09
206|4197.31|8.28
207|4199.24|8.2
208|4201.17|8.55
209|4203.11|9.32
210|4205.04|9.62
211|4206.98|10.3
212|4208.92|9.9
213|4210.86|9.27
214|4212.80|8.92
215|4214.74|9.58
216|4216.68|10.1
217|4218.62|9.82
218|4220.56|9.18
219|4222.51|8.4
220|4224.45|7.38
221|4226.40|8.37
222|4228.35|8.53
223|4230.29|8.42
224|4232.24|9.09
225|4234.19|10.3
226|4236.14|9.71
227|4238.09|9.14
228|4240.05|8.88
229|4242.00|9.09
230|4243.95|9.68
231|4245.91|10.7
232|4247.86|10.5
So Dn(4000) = 1.9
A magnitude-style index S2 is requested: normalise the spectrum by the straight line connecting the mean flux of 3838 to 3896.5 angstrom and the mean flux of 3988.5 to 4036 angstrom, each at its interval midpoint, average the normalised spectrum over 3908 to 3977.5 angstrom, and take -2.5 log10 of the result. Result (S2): 0.31 mag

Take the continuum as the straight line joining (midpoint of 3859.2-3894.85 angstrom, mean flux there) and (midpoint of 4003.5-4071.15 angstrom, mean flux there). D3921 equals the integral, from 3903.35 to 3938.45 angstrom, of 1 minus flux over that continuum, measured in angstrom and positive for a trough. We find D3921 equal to 5.1 angstrom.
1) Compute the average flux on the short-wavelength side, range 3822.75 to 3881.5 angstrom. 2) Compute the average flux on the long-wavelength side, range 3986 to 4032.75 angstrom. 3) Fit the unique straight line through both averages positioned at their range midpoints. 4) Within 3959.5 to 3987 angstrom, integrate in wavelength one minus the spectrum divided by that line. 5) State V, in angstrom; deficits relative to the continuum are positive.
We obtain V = 8.6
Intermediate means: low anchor 4.2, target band 5.25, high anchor 8.63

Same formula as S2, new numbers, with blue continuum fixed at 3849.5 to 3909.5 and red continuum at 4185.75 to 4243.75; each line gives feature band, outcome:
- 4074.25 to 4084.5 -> -0.19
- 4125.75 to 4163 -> -0.05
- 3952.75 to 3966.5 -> 0.11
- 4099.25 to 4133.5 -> -0.08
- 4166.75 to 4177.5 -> 0.05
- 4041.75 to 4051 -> -0.19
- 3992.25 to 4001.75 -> -0.25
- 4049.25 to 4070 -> -0.15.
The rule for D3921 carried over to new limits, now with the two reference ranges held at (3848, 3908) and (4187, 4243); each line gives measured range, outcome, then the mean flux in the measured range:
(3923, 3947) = 6.1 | 4.15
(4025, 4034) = -3.0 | 9.04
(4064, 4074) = -1.9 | 8.64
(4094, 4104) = -0.7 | 8.15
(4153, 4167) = -0.7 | 8.84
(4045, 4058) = -2.2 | 8.25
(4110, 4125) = -1.7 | 8.78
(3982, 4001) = -4.9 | 7.9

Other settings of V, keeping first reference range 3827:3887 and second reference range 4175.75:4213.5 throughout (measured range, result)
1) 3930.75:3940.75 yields 3.72 angstrom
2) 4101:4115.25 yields -1.48 angstrom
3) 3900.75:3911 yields -2.18 angstrom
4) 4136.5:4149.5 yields -0.78 angstrom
